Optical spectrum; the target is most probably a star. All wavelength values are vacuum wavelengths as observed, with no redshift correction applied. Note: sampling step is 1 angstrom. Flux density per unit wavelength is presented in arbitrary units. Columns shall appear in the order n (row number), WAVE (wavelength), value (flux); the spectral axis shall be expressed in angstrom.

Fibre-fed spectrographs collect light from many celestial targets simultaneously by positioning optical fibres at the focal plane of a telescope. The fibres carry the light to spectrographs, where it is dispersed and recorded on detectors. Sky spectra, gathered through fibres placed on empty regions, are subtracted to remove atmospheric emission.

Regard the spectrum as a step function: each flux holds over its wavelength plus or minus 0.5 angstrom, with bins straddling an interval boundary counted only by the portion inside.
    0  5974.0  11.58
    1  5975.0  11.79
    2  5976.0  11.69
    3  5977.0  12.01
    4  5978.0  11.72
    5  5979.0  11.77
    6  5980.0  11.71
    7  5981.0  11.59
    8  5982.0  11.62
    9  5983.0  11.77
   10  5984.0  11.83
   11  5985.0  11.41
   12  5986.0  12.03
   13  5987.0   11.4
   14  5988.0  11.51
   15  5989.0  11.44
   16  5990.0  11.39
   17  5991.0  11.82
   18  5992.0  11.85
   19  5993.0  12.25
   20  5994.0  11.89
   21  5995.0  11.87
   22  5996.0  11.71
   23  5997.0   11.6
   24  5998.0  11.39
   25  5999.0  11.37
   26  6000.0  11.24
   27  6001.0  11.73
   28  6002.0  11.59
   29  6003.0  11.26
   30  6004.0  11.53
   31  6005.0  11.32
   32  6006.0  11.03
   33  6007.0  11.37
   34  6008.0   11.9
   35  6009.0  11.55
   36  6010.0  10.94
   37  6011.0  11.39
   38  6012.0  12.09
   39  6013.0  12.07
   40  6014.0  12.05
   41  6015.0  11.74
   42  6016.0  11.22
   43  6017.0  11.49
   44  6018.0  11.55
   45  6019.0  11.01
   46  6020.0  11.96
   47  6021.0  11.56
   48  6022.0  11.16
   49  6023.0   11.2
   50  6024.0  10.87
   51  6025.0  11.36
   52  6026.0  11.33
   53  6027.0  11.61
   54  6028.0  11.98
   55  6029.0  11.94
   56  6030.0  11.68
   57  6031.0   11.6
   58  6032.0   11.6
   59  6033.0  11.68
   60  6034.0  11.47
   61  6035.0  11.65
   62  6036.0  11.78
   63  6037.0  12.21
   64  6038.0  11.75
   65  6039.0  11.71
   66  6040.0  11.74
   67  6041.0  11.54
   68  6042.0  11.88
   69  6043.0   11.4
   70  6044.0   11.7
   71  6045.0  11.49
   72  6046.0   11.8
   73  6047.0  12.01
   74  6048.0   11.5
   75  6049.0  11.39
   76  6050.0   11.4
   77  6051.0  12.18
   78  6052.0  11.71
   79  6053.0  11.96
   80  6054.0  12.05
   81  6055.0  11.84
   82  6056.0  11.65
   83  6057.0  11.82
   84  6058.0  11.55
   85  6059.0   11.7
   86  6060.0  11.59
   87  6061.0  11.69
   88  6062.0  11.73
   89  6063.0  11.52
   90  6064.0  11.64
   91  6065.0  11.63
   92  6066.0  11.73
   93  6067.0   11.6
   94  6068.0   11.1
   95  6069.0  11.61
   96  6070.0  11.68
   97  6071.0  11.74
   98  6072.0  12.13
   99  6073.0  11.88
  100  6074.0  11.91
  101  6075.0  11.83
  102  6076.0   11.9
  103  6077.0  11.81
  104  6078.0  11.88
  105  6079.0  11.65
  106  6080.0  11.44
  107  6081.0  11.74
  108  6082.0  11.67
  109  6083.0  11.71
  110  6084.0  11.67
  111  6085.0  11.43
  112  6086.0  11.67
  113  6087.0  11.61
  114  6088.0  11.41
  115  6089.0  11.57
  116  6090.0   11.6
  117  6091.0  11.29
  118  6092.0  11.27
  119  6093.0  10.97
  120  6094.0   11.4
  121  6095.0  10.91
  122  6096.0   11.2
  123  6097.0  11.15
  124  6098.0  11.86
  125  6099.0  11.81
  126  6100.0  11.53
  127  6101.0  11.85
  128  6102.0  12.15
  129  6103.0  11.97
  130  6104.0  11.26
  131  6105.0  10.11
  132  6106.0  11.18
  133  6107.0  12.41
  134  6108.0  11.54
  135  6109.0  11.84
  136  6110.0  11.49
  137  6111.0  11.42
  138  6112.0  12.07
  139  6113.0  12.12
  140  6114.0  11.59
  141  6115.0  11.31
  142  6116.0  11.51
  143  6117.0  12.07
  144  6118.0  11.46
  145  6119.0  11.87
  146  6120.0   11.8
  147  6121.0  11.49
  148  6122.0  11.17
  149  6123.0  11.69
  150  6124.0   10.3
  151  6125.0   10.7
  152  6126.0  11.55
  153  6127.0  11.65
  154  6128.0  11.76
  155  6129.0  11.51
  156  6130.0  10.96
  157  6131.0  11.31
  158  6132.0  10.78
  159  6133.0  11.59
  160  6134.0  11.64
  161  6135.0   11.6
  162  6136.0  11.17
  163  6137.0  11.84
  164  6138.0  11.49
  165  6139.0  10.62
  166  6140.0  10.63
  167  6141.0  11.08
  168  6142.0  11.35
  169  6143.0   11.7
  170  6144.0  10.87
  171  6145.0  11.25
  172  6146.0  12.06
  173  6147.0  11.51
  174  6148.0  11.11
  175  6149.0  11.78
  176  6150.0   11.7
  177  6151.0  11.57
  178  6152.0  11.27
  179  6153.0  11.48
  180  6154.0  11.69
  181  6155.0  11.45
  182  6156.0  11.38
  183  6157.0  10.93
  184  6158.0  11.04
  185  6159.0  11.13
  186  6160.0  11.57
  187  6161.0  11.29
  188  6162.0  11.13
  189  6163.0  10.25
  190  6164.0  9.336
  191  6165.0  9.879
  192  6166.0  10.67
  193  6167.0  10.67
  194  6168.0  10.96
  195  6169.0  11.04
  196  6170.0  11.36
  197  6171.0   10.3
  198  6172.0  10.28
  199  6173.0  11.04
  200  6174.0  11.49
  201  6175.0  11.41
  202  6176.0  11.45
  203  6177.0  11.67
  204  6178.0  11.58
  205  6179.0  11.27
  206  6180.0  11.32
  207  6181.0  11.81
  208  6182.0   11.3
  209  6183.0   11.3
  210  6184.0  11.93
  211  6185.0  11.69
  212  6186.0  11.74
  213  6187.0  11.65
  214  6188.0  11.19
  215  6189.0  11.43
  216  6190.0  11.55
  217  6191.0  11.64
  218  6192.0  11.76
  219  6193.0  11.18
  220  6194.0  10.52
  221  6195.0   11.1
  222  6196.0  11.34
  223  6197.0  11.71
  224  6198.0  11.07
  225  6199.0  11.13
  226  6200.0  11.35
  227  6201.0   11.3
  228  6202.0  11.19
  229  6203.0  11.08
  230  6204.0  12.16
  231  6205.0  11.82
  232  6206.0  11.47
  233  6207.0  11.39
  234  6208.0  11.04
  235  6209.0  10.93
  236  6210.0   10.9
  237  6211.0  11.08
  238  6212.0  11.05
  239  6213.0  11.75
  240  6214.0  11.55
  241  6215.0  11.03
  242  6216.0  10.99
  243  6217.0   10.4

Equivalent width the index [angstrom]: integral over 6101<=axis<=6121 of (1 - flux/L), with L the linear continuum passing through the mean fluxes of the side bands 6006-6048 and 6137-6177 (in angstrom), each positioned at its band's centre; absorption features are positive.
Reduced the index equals -0.6 angstrom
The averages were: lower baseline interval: 11.6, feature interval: 11.6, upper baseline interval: 11.1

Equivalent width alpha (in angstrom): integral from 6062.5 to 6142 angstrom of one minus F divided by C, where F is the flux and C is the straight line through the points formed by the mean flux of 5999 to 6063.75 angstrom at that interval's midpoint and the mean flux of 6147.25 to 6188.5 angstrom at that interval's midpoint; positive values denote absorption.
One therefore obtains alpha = -0.8 angstrom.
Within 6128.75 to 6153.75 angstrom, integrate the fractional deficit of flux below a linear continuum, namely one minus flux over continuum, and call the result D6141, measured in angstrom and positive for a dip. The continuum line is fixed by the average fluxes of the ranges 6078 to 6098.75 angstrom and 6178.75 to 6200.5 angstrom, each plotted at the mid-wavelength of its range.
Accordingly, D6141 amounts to 0.2 angstrom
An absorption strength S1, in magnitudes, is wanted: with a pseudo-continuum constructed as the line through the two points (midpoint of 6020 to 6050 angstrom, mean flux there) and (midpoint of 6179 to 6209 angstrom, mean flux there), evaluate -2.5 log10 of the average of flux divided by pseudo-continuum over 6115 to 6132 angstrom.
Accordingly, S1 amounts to 0.01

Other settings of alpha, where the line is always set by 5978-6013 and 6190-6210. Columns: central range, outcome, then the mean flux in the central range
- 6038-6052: -0.2 angstrom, 11.7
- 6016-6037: 0.0 angstrom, 11.5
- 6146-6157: -0.1 angstrom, 11.5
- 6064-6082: -0.3 angstrom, 11.7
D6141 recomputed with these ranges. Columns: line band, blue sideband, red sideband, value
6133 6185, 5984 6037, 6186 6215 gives 0.8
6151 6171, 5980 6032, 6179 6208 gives 0.8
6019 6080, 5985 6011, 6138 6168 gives -1.4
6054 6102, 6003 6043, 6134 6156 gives -0.5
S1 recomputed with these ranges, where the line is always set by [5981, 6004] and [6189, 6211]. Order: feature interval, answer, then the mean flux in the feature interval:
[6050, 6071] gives -0.02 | 11.7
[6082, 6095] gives 0.00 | 11.5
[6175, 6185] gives -0.02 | 11.5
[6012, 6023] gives 0.00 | 11.6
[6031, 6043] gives -0.01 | 11.7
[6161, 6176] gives 0.06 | 10.7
